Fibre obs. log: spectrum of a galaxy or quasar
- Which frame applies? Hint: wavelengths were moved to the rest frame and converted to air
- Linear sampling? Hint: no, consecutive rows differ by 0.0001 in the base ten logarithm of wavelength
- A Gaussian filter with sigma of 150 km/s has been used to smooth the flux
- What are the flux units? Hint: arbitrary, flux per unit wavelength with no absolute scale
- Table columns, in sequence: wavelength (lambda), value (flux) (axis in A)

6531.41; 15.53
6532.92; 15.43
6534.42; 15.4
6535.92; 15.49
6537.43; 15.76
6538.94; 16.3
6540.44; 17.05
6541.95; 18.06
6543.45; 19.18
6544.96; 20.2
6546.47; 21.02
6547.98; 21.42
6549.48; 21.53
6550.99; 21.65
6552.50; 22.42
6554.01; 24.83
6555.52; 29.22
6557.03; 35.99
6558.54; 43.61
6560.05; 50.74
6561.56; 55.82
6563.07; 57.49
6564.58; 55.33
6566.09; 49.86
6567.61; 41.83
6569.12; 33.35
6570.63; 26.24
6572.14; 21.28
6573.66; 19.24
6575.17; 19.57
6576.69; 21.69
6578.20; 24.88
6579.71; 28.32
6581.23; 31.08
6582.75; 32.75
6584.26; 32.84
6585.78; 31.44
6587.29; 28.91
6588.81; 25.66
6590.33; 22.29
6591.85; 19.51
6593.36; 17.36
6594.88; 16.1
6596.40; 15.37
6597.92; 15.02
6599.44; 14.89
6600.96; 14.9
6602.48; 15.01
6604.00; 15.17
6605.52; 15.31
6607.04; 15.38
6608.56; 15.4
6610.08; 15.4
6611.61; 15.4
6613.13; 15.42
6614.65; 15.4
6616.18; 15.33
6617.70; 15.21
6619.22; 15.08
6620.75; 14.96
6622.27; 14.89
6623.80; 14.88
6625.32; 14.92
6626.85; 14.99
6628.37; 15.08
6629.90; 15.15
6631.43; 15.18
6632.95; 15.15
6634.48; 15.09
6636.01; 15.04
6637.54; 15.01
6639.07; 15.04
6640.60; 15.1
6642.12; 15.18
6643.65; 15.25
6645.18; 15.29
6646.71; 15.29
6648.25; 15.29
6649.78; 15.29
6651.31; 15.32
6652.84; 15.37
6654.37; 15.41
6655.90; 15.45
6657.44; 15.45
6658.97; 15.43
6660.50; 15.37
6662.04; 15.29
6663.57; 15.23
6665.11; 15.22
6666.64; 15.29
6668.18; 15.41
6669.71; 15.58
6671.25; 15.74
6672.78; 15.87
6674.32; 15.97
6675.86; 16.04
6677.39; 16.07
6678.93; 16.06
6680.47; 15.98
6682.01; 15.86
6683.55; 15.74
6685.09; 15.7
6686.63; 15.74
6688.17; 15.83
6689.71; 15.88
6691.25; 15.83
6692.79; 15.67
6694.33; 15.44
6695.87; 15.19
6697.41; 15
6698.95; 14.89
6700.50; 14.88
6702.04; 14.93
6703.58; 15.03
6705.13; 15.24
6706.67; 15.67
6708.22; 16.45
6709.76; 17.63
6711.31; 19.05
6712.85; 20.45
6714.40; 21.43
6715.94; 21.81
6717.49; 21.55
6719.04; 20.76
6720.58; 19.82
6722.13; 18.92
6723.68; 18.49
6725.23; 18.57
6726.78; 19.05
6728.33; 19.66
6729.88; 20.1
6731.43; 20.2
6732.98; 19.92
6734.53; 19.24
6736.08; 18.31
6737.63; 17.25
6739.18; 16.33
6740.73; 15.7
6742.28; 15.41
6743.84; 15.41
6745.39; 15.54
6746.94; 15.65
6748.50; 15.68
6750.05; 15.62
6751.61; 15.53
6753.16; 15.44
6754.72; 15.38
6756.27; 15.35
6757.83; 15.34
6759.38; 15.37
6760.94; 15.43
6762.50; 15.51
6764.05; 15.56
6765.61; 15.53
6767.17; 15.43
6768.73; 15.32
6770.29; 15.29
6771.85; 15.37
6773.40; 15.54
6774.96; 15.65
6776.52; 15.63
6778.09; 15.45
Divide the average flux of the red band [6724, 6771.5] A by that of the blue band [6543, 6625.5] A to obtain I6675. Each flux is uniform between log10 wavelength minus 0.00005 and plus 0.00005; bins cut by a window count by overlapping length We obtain 0.7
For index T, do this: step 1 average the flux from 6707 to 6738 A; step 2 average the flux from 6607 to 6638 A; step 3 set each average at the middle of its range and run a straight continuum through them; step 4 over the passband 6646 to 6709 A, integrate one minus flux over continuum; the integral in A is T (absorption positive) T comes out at 7.0 A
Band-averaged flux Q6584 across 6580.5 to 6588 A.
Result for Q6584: 31.4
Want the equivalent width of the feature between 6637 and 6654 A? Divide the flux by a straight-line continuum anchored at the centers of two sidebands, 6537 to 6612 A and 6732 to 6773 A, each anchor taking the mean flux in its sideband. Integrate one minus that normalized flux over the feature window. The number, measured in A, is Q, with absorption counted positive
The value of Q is 5.1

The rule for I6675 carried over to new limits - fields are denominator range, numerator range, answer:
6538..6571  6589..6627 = 0.50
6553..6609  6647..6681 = 0.56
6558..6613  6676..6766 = 0.63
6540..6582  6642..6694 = 0.51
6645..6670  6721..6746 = 1.18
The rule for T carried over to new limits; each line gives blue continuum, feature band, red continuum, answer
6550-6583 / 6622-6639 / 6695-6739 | 7.6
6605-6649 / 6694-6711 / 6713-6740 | 2.7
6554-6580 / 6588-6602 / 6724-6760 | 6.4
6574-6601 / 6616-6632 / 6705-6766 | 4.9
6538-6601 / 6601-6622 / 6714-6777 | 8.3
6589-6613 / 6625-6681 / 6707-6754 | 5.6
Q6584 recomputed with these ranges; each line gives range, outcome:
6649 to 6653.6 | 15.3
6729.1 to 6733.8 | 20.1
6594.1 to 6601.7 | 15.3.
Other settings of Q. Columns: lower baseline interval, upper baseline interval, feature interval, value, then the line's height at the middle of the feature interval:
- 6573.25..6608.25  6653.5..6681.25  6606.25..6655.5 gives 8.32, 18.3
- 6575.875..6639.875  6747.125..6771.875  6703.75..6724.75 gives -3.34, 16.3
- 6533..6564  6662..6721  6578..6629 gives 9.56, 23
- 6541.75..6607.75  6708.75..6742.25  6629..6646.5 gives 6.32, 23.7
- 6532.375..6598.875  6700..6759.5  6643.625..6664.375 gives 6.21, 21.9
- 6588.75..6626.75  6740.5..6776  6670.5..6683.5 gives -0.16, 15.7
